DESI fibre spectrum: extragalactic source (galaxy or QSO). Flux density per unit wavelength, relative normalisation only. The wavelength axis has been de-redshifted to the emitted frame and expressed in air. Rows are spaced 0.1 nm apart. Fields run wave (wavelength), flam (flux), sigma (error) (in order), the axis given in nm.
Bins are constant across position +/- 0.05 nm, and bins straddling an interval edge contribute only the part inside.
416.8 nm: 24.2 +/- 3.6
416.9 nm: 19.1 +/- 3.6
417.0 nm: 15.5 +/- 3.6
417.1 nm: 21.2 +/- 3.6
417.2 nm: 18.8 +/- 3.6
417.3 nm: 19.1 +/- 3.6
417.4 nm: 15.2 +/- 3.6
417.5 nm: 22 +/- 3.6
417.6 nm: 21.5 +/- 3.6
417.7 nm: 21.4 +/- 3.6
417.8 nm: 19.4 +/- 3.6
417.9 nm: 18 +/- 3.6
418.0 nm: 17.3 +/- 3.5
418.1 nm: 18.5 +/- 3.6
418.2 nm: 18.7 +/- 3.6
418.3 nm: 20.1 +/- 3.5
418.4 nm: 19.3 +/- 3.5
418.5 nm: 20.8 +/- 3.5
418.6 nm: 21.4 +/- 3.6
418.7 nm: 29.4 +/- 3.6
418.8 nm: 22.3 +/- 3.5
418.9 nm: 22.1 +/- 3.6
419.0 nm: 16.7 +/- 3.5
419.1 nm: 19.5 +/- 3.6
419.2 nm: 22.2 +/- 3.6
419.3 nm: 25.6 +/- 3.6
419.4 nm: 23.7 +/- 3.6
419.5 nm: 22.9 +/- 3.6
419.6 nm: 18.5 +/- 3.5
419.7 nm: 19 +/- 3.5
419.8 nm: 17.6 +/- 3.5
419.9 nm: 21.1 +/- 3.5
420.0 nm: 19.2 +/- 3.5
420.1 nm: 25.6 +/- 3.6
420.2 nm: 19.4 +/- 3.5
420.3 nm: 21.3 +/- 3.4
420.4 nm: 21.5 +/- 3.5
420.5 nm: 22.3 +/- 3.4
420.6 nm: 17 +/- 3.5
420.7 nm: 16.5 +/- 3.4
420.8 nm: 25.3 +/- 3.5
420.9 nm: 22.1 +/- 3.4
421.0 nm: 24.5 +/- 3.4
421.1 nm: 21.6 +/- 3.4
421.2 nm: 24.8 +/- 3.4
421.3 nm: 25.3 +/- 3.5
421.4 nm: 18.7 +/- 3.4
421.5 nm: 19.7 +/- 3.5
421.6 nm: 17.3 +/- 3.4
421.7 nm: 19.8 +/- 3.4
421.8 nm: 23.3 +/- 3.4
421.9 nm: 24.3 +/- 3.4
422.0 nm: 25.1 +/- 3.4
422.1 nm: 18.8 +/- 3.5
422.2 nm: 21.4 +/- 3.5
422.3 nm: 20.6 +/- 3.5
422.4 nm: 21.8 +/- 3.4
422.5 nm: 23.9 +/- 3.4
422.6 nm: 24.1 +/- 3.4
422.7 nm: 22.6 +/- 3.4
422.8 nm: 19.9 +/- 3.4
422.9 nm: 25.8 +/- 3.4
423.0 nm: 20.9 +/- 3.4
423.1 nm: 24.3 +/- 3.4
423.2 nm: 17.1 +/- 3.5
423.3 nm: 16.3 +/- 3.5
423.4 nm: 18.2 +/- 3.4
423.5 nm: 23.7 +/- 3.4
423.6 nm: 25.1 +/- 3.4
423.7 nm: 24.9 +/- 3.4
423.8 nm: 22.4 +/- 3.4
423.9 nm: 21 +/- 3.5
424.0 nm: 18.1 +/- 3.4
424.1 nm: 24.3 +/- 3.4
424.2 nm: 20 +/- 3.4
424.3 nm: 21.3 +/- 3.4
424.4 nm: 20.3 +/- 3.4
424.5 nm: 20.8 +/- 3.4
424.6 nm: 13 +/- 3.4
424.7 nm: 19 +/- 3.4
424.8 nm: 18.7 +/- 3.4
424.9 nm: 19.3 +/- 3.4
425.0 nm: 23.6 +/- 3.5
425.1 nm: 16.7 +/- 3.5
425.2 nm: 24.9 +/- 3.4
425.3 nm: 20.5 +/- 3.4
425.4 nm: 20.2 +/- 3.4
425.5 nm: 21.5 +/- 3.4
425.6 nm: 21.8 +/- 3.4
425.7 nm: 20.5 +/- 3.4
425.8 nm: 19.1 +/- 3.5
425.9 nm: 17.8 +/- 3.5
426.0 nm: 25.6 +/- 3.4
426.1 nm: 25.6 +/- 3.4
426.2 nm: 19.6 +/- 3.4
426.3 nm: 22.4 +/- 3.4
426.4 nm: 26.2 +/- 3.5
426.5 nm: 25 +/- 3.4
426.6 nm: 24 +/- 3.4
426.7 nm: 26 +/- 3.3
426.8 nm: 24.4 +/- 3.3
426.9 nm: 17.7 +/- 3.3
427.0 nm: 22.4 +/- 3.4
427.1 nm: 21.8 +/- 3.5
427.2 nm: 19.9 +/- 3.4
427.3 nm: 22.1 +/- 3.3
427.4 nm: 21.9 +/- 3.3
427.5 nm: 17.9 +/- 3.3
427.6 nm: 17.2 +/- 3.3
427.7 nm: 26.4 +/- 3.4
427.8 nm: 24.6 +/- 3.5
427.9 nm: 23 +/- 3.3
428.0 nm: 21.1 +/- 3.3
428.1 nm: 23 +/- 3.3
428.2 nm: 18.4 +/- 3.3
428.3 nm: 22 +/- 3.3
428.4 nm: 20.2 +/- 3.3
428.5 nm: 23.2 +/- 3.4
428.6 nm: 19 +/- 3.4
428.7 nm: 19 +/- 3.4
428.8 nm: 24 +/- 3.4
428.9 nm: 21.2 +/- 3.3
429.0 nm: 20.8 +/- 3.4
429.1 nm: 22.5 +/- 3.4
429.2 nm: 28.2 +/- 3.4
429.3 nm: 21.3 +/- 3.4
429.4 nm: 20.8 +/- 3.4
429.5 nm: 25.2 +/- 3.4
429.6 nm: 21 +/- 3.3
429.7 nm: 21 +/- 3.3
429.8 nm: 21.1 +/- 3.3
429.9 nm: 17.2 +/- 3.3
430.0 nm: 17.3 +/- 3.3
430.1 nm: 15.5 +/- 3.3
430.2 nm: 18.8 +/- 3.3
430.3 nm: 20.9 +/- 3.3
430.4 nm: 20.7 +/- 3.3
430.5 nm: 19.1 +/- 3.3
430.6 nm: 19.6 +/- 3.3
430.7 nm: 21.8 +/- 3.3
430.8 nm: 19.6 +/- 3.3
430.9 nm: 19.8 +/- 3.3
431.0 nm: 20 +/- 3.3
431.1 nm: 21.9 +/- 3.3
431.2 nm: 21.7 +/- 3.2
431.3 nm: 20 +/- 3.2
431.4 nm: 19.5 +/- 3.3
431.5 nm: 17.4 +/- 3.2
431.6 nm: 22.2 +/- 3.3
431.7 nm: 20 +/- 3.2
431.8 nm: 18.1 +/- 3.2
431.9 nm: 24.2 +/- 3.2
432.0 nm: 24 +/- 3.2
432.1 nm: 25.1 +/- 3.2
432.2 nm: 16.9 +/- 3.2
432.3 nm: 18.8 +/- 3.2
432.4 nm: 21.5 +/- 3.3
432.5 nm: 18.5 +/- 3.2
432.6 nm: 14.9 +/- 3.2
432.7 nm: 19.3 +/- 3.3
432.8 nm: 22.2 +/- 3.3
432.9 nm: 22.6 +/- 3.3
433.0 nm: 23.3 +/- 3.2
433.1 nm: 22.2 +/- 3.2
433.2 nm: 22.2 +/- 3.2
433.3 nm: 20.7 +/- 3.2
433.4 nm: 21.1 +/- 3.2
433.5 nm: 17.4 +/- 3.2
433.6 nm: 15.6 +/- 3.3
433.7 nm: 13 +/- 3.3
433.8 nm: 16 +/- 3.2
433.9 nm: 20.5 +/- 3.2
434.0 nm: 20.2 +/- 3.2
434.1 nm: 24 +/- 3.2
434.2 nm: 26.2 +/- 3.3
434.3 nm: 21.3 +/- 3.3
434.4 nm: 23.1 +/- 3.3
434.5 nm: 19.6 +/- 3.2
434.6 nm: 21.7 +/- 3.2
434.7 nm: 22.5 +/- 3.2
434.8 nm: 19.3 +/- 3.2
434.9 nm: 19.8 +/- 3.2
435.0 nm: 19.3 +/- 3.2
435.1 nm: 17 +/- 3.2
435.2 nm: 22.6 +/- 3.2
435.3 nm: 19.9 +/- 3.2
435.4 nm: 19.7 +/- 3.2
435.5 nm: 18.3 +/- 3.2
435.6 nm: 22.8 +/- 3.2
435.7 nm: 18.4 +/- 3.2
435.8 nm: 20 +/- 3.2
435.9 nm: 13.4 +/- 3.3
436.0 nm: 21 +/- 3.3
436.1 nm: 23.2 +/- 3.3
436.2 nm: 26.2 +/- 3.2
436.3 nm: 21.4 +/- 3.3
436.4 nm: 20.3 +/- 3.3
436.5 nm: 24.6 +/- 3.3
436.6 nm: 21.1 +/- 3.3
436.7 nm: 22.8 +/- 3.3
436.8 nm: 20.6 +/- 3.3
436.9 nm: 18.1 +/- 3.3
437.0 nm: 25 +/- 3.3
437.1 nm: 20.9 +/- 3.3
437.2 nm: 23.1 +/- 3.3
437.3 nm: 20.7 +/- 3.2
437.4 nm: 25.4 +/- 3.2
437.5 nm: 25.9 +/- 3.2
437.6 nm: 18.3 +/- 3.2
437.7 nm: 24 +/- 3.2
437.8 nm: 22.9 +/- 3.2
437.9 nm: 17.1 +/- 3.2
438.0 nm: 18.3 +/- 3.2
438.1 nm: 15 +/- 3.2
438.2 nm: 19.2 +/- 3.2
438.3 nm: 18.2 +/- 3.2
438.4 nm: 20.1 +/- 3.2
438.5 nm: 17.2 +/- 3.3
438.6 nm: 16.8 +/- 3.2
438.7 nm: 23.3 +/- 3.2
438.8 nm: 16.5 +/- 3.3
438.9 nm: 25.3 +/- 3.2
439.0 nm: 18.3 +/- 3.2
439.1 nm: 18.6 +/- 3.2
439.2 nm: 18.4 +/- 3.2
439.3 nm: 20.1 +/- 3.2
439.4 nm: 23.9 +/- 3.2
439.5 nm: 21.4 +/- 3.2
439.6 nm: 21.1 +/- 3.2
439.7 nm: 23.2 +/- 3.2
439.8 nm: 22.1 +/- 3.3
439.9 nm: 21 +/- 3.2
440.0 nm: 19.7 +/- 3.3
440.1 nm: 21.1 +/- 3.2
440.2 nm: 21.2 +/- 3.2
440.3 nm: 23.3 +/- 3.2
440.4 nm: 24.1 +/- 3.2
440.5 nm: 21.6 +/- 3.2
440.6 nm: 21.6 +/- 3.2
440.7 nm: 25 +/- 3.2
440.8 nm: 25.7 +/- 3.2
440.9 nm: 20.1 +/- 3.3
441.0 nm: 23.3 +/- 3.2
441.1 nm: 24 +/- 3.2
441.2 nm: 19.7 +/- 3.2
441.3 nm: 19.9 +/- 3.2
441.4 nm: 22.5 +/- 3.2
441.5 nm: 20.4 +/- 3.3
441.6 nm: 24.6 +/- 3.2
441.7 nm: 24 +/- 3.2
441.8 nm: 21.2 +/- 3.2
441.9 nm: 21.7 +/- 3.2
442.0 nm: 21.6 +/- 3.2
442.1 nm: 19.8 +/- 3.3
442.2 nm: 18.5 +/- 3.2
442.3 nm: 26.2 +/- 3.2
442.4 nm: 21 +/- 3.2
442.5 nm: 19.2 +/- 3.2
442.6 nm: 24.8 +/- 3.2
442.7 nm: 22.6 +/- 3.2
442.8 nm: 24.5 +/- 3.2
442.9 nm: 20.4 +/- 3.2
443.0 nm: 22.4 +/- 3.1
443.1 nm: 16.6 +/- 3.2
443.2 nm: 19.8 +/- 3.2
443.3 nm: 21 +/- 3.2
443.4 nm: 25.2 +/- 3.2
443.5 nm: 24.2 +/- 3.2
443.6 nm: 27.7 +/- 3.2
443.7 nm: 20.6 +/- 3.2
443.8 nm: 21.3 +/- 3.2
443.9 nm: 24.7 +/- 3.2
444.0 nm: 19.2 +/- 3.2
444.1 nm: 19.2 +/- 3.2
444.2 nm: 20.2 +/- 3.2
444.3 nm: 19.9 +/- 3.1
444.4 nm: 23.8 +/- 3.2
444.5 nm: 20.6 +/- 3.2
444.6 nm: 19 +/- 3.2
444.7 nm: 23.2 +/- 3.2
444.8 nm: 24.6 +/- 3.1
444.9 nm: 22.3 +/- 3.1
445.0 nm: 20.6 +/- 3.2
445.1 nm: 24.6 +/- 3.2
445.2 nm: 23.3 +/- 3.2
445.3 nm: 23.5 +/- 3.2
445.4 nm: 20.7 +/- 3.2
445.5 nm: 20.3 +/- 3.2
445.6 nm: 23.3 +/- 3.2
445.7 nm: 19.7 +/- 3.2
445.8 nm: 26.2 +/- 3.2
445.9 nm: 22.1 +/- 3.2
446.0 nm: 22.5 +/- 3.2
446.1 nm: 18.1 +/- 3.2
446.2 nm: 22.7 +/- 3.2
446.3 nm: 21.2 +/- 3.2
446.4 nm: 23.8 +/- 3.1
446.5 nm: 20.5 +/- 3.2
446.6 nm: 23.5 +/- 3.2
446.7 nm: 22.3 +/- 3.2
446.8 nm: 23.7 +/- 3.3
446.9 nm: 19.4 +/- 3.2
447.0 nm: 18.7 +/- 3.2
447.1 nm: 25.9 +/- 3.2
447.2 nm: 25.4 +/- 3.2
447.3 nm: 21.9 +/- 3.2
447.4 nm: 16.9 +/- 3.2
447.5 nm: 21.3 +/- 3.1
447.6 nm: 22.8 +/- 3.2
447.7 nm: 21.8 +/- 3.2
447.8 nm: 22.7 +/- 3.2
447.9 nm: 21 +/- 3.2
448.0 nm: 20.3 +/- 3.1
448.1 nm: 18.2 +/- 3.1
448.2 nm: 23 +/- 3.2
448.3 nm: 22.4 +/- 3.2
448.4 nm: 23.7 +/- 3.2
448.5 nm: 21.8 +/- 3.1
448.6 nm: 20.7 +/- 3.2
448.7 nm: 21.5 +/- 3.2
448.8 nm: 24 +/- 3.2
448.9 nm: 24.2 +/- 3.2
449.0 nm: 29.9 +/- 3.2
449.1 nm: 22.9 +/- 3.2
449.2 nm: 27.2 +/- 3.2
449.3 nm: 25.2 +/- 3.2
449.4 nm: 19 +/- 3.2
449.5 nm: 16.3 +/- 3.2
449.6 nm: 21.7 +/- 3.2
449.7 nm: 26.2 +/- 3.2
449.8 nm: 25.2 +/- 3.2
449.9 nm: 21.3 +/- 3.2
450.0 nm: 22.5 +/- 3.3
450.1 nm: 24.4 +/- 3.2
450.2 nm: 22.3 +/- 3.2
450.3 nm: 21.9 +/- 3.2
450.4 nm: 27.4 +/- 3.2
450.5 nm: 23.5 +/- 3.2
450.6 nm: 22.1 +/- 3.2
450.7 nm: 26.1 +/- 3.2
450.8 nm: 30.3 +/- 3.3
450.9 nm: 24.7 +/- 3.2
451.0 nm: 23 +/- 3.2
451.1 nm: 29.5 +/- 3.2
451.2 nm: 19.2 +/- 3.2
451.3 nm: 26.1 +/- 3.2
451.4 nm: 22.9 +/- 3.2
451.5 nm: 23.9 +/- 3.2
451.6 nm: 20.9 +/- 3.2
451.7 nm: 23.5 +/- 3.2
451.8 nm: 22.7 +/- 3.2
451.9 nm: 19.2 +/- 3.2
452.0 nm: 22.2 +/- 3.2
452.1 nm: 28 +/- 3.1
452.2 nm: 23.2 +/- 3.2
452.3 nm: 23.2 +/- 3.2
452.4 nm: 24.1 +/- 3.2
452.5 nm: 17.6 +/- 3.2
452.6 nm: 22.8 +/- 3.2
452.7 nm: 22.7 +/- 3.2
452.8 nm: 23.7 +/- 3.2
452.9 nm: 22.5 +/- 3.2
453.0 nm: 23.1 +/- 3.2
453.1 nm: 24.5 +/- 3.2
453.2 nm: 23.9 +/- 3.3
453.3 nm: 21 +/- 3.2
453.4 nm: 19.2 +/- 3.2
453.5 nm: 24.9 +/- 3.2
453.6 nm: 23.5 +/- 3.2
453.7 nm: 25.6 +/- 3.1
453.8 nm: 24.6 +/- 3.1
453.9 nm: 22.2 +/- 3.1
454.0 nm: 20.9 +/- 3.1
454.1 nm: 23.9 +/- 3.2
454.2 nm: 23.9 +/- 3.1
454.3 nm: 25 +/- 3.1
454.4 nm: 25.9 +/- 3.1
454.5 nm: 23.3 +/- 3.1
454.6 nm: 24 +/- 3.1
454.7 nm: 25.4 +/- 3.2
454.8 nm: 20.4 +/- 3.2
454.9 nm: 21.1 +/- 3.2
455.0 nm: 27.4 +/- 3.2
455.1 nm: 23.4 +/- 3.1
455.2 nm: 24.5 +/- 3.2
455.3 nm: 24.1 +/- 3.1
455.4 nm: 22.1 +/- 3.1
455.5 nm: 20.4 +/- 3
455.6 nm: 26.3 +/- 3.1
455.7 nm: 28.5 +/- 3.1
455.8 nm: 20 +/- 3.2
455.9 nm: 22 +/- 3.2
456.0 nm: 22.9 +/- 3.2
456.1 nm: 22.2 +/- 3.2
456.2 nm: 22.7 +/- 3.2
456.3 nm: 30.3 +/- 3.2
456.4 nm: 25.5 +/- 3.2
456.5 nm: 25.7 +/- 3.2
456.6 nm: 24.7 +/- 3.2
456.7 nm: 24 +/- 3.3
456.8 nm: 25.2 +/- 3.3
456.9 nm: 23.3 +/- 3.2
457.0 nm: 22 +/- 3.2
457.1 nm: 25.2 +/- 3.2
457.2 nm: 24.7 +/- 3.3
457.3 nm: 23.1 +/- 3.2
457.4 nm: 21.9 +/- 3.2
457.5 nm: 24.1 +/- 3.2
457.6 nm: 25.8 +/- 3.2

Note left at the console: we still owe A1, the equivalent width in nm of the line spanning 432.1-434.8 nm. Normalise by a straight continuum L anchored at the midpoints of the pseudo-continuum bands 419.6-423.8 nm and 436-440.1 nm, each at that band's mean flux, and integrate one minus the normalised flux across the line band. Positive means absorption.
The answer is 0.11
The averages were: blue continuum 21.5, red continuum 21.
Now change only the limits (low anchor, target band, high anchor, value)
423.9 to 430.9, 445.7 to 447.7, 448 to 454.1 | 0.07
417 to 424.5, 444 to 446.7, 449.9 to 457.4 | 0.14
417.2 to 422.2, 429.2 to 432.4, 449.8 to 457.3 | 0.20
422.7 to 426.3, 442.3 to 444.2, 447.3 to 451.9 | 0.04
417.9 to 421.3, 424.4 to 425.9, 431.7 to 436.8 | 0.07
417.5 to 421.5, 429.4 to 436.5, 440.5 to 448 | 0.41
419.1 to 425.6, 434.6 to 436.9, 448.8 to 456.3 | 0.17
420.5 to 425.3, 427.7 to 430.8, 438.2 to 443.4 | 0.02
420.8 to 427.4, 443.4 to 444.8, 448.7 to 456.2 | 0.05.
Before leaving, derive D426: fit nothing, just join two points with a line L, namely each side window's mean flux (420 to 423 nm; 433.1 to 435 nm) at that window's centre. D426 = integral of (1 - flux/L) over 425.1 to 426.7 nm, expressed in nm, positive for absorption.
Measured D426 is -0.07 nm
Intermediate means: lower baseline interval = 21.8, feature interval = 22.3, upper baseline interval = 20.3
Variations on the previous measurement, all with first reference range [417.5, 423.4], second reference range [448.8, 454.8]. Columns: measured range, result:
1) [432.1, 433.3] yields 0.090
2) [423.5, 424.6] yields -0.003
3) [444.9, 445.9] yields 0.027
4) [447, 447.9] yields 0.044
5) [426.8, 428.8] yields 0.044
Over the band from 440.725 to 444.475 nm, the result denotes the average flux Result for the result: 21.9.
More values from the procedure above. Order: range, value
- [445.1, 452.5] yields 22.8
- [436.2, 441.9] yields 21.4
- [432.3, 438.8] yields 20.4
